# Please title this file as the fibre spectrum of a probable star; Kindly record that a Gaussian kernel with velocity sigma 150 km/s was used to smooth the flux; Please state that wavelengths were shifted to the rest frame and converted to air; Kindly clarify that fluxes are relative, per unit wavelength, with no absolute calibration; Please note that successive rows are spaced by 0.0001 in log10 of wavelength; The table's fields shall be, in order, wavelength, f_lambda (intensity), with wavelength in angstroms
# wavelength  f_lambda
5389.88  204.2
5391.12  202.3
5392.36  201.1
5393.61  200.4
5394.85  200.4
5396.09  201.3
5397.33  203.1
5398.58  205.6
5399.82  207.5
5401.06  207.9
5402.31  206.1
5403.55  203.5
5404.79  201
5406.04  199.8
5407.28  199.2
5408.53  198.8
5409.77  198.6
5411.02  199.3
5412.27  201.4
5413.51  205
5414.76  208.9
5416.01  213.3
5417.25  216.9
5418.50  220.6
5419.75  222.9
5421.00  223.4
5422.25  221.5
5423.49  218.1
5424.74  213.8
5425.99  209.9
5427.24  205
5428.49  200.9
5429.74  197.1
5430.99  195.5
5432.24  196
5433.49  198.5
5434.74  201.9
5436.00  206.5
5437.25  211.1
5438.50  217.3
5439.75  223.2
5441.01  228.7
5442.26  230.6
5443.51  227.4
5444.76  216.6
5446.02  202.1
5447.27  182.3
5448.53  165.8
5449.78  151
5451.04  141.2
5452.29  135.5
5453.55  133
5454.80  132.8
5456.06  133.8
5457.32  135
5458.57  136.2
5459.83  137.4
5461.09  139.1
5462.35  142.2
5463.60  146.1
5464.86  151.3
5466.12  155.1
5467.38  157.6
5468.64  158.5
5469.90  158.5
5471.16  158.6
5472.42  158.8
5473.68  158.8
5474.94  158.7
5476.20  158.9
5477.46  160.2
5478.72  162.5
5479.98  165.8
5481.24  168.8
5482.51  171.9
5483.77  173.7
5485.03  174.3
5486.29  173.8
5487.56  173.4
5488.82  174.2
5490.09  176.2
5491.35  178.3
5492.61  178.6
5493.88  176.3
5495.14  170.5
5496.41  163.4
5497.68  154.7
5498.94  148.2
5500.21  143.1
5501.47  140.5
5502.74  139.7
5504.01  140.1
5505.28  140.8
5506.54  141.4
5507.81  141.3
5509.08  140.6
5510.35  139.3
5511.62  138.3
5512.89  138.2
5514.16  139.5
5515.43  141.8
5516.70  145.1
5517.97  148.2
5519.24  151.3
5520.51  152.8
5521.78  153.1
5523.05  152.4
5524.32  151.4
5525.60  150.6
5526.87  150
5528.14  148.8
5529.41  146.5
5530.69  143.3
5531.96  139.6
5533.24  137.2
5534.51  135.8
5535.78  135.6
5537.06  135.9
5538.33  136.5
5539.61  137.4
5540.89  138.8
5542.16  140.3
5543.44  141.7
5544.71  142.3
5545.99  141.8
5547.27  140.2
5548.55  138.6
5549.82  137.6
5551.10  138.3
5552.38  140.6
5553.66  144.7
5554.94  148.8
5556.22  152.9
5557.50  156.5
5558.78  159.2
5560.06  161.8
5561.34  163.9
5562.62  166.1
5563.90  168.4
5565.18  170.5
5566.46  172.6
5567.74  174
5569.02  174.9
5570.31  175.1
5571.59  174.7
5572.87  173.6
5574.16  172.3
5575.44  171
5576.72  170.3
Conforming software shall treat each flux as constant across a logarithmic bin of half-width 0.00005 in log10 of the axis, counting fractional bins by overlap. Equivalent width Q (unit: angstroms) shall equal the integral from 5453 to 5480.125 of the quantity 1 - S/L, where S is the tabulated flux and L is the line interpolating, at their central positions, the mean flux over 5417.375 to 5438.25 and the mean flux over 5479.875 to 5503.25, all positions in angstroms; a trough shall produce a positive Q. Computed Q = 4.8 angstroms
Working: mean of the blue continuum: 209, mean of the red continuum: 166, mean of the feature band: 150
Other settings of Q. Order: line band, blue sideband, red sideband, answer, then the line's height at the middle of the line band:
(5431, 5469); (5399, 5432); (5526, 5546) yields 3.1 angstroms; 188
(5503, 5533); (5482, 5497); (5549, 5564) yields 3.6 angstroms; 165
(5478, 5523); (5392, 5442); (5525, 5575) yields 4.3 angstroms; 172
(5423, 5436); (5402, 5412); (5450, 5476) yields -1.8 angstroms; 179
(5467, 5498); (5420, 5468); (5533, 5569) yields 0.6 angstroms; 170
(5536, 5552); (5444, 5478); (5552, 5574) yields 2.3 angstroms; 162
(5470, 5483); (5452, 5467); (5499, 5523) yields -1.9 angstroms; 141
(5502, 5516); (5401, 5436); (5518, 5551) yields 1.5 angstroms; 157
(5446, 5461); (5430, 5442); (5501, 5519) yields 3.6 angstroms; 193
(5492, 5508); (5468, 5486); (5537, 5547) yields 0.3 angstroms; 155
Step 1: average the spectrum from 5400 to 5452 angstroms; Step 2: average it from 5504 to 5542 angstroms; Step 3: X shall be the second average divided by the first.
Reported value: 0.7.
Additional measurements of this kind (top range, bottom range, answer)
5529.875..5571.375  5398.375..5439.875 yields 0.72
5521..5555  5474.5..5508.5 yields 0.88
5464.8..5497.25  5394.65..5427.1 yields 0.80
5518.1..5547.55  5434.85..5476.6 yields 0.85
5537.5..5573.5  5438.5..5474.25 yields 0.93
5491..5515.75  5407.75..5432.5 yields 0.72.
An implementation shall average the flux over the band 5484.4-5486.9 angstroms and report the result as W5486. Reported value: 174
